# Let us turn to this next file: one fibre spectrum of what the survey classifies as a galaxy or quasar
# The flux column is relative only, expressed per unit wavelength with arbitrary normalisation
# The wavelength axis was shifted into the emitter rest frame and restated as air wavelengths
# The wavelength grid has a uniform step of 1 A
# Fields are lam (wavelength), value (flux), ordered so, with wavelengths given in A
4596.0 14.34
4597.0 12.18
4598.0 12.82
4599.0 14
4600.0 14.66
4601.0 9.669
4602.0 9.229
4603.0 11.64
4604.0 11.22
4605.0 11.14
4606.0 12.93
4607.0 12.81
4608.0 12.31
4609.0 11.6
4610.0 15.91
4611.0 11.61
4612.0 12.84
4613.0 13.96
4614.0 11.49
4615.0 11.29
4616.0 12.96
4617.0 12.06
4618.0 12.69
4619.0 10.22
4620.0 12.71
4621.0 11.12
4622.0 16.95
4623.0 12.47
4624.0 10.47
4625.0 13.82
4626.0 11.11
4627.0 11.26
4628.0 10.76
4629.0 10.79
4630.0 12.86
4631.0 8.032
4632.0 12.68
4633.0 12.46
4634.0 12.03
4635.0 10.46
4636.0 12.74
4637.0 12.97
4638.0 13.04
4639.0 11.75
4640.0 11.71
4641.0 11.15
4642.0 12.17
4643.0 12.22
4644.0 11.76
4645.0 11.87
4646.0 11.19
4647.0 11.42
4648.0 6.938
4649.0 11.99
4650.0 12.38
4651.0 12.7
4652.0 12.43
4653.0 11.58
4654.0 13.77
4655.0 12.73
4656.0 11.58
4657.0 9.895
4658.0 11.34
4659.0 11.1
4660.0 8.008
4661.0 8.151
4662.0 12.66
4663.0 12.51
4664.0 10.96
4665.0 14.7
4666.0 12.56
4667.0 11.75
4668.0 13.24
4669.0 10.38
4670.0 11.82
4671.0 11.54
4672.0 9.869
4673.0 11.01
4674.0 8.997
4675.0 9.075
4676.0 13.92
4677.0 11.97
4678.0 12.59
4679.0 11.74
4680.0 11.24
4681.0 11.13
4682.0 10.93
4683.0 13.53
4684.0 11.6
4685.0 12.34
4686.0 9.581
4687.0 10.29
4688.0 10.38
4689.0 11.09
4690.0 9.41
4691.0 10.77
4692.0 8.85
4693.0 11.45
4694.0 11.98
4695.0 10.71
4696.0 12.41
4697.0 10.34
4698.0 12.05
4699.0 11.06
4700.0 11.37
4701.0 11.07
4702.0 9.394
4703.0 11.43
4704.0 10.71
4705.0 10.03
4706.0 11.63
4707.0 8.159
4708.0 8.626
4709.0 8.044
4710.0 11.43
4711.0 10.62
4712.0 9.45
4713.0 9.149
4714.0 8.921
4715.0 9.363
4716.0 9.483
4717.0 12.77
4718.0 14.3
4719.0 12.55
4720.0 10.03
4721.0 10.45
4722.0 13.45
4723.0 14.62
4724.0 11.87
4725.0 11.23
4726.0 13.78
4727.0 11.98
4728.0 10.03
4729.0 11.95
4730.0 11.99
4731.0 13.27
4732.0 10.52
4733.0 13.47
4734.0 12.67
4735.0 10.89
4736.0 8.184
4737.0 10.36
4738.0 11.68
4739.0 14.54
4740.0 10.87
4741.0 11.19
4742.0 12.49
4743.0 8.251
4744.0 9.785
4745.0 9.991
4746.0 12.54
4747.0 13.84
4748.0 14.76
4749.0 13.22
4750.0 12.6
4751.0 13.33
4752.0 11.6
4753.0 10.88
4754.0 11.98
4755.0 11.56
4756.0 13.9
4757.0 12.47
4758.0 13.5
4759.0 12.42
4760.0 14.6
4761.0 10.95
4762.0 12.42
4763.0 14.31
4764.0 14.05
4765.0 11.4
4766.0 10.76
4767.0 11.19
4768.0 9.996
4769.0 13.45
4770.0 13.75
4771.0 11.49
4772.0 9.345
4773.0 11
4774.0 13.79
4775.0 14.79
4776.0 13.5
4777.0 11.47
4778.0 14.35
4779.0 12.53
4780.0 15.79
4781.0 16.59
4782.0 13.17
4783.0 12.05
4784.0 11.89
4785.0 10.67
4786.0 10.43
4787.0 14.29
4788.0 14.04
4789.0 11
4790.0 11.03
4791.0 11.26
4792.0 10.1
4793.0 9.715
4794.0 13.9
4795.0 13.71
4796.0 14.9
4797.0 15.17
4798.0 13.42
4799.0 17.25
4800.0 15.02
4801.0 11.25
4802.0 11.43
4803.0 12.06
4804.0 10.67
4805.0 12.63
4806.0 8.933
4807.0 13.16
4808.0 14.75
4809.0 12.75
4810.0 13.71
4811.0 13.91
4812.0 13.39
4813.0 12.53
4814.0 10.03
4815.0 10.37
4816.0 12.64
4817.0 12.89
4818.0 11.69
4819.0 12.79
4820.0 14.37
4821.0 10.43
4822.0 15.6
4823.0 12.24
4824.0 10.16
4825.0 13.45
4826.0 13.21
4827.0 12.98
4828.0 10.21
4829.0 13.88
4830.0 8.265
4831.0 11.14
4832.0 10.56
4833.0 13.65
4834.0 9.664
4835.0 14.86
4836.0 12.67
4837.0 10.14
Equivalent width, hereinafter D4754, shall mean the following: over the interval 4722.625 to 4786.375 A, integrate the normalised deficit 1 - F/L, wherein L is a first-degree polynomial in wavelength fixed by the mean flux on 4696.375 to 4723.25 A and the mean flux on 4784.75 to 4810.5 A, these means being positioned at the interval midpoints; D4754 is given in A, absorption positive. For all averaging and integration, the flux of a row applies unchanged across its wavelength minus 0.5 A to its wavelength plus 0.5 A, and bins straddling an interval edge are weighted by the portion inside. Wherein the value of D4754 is -3.09 A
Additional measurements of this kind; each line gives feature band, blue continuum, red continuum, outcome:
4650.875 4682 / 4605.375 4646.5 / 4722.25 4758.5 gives 1.5 A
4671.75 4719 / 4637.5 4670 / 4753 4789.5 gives 4.6 A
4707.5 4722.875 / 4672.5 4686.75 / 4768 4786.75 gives 1.6 A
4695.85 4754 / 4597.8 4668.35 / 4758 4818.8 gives 4.7 A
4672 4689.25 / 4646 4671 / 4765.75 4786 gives 0.7 A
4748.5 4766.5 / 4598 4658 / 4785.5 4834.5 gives -0.4 A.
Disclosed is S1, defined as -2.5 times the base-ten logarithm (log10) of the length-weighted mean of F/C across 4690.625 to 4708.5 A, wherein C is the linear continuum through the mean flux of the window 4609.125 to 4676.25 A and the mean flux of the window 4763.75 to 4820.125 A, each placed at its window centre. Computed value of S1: 0.134 mag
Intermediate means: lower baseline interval 11.8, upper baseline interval 12.6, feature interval 10.7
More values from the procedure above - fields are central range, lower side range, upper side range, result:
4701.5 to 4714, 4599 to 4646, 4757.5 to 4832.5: 0.24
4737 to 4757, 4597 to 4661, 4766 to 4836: 0.02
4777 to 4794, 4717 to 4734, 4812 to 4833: -0.03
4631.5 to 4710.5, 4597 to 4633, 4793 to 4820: 0.10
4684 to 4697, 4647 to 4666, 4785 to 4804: 0.09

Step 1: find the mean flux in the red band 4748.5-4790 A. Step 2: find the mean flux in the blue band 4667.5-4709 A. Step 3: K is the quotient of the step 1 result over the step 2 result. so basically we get 1.2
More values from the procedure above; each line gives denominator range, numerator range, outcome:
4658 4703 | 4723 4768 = 1.08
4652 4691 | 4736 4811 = 1.10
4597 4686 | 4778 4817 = 1.08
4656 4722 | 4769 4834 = 1.15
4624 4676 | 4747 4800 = 1.11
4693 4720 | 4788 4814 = 1.19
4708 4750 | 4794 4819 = 1.12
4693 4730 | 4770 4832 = 1.14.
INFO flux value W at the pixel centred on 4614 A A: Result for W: 11.49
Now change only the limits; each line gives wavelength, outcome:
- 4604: 11.22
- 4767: 11.19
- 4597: 12.18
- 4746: 12.54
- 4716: 9.483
